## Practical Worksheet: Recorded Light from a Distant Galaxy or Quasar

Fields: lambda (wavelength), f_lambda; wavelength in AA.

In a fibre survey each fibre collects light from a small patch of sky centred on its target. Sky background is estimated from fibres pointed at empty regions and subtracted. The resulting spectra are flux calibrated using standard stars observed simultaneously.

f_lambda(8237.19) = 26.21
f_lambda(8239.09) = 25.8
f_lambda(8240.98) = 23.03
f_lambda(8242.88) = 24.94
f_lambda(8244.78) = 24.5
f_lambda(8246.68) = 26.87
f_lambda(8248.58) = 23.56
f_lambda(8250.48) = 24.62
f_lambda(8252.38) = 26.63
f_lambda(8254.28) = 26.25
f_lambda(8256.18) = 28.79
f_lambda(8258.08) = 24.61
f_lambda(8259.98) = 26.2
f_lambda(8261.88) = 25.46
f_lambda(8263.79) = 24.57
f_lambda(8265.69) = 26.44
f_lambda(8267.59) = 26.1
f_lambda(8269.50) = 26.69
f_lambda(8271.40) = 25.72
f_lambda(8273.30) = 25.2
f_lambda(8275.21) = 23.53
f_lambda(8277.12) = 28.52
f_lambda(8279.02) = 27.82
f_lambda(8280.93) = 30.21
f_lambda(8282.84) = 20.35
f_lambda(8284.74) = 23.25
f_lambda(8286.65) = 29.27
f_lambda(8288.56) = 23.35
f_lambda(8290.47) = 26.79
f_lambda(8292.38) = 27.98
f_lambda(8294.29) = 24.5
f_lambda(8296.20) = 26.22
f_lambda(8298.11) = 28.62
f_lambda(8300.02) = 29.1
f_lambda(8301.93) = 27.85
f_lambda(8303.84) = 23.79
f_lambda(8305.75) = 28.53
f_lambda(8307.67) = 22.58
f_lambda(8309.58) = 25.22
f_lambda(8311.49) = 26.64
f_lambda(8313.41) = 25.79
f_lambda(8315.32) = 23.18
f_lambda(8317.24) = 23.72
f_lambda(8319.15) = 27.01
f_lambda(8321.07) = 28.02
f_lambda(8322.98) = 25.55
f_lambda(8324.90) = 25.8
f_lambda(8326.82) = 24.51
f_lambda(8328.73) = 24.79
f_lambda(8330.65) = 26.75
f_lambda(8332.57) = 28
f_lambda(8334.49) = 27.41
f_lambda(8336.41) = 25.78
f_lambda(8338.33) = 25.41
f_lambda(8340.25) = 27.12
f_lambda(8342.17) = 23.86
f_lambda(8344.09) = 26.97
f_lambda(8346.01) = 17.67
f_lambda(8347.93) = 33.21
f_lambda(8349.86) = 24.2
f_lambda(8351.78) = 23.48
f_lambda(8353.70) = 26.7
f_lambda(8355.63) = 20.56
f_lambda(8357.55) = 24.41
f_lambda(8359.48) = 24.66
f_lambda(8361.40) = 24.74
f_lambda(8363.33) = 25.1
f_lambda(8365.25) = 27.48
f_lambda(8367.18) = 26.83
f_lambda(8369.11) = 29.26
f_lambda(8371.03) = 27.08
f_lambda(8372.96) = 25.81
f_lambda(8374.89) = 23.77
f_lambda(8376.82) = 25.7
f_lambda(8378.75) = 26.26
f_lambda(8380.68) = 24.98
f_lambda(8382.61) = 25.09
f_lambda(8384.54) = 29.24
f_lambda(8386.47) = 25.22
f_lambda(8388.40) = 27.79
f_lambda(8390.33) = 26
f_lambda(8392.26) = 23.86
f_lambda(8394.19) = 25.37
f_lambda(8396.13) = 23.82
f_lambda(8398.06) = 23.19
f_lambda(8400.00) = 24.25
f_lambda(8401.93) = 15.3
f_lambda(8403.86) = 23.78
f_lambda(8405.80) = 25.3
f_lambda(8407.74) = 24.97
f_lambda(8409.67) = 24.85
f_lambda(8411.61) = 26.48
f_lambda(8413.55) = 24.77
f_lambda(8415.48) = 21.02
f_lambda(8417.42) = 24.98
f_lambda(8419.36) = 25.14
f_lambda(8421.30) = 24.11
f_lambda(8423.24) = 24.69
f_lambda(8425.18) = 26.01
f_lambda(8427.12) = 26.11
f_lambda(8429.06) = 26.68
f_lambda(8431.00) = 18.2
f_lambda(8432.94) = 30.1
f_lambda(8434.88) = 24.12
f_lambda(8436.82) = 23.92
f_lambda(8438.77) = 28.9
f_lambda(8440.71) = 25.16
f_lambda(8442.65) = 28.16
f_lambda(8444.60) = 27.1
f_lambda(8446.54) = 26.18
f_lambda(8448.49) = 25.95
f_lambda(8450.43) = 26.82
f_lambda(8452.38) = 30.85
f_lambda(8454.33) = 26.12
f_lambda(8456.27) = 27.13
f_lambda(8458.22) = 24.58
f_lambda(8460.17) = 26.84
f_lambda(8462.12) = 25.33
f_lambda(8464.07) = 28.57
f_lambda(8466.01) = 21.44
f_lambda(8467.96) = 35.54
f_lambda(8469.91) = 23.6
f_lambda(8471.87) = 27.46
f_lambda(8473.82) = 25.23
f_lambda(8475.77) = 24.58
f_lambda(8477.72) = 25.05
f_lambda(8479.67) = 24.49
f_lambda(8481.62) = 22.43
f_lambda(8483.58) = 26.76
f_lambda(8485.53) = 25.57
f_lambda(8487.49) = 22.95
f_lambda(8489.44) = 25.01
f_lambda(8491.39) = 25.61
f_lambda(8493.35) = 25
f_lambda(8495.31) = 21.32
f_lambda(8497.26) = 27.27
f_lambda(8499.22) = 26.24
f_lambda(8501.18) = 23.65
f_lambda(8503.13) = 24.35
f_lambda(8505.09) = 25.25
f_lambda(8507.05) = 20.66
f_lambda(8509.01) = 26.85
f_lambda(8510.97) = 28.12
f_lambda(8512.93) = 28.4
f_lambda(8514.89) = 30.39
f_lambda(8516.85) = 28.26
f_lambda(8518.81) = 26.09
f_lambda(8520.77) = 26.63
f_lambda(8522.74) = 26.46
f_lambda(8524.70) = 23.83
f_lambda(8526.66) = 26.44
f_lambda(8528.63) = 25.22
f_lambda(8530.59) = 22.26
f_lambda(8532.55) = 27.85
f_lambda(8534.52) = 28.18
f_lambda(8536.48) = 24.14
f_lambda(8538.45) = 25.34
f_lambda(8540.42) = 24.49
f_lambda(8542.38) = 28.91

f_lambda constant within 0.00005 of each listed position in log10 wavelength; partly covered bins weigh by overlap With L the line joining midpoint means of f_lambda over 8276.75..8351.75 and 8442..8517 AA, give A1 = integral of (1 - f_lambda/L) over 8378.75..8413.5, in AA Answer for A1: 1.7 AA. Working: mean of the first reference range 26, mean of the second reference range 26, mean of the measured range 24.7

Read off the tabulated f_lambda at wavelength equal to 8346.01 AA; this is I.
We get 17.67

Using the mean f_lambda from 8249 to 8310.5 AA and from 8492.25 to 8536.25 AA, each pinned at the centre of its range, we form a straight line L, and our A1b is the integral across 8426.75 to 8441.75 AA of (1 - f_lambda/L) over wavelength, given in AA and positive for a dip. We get 0.3 AA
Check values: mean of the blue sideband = 26.1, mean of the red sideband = 25.8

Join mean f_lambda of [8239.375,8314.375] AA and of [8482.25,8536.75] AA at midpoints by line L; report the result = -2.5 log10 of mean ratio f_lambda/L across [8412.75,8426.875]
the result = 0.06 mag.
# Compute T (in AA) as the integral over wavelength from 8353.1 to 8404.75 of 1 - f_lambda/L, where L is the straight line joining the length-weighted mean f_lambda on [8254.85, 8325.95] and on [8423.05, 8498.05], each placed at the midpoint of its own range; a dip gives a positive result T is 1.8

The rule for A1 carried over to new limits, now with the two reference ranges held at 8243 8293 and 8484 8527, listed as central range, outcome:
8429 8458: -0.7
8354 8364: 0.7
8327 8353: 0.1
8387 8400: 0.4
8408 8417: 0.5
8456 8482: -0.2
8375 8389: -0.2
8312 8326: 0.1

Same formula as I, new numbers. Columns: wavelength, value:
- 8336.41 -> 25.78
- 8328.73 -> 24.79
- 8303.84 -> 23.79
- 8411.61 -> 26.48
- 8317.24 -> 23.72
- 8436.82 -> 23.92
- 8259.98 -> 26.2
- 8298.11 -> 28.62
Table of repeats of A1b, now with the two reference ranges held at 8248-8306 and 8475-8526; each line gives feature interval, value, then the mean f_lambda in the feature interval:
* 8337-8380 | 0.7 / 25.5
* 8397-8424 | 2.1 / 23.8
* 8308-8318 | 0.5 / 24.8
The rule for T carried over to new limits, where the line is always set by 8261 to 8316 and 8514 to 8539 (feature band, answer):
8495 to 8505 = 0.5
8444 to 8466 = -0.4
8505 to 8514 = 0.1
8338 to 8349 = 0.1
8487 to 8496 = 0.7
